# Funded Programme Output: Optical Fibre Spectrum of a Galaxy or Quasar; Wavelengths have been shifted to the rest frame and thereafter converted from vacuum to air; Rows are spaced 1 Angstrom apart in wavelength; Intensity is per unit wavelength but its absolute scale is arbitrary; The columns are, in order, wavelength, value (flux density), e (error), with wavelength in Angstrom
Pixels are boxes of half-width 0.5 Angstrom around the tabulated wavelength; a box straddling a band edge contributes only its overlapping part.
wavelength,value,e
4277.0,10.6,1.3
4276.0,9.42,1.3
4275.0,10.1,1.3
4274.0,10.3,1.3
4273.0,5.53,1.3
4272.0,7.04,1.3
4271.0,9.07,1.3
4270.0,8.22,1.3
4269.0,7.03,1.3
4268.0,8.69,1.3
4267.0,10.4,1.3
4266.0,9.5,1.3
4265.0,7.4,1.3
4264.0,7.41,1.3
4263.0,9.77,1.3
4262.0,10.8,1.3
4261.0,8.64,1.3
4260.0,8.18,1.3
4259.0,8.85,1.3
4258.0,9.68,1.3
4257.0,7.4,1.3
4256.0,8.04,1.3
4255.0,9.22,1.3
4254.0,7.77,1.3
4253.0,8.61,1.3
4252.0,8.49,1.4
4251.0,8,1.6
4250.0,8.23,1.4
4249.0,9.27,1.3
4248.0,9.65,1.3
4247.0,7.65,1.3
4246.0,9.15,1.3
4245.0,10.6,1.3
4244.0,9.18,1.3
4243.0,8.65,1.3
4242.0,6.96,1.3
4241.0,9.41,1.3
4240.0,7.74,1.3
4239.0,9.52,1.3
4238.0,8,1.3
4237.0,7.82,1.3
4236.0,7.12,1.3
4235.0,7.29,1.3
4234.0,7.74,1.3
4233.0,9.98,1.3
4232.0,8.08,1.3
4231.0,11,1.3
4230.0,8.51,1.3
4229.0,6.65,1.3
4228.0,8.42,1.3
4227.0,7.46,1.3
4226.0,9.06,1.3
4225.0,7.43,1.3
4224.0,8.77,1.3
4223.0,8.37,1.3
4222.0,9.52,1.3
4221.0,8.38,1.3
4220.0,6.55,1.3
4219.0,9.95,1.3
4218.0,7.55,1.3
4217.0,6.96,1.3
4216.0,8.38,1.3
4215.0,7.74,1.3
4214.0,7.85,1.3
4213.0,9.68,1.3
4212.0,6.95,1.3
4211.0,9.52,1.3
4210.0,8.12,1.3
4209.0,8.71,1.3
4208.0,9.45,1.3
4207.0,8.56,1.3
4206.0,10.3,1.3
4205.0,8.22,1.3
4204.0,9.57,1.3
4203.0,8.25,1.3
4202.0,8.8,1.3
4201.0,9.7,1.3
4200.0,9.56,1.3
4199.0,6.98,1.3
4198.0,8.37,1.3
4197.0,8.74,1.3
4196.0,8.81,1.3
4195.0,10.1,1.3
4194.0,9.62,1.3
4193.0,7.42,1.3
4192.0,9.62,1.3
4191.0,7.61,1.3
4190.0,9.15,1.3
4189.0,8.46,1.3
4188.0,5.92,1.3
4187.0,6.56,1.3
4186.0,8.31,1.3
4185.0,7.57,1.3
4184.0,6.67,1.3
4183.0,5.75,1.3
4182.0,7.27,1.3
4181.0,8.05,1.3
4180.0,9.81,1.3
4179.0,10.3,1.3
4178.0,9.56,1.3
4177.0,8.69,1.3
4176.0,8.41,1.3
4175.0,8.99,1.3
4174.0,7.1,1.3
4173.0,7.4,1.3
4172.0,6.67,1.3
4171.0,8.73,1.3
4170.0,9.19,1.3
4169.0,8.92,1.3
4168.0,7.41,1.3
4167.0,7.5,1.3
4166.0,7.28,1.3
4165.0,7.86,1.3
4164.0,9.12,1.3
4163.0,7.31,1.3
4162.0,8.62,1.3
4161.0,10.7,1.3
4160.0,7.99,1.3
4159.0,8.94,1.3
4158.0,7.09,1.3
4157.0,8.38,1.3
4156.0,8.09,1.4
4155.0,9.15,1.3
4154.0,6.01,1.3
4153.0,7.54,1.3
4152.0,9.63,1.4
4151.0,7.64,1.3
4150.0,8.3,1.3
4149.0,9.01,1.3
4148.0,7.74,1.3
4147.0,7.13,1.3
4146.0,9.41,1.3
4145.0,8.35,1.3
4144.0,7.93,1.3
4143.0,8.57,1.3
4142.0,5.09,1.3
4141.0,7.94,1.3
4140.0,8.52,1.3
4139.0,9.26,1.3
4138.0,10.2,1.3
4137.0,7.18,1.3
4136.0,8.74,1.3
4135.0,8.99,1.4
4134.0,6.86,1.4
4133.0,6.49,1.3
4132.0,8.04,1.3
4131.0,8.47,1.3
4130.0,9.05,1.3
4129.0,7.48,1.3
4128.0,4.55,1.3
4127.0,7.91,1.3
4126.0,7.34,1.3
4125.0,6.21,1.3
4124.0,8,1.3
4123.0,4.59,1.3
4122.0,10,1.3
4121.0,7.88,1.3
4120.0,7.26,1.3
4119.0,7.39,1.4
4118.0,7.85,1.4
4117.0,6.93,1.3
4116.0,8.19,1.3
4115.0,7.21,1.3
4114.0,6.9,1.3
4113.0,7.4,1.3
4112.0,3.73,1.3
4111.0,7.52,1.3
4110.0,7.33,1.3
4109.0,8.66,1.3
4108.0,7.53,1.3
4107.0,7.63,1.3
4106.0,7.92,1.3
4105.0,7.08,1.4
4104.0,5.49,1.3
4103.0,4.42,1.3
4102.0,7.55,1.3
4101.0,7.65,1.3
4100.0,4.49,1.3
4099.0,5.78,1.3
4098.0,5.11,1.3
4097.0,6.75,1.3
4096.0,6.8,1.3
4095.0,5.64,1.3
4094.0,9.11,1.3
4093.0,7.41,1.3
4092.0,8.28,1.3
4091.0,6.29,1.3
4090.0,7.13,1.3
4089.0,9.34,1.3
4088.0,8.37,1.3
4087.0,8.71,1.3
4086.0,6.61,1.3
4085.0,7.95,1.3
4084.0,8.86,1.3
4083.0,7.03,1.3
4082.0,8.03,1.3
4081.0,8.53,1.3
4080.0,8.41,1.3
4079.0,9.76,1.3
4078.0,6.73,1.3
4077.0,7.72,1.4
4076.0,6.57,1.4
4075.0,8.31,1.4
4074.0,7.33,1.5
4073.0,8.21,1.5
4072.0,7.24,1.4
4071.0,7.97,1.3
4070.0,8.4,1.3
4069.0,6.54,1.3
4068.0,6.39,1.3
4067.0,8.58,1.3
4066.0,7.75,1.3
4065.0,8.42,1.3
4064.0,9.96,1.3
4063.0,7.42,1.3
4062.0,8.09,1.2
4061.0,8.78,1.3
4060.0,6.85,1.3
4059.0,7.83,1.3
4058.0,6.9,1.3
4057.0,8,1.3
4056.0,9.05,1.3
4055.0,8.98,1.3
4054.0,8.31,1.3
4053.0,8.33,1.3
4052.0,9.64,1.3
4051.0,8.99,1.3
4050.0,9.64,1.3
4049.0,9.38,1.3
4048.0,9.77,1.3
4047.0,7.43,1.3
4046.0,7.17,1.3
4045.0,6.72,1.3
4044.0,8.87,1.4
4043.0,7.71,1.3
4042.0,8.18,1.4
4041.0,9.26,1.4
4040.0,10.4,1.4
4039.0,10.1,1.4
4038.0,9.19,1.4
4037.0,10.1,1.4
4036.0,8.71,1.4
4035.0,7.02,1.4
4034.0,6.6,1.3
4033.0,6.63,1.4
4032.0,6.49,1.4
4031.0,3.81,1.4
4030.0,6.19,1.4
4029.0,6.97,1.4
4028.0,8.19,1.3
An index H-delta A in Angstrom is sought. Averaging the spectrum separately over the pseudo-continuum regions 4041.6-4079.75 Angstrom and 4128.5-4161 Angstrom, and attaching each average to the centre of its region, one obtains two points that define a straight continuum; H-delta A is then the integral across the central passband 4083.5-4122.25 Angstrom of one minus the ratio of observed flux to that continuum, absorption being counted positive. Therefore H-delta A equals 4.3 Angstrom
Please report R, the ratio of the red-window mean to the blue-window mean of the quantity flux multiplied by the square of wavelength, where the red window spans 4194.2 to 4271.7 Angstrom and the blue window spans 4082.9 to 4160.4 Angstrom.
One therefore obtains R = 1.2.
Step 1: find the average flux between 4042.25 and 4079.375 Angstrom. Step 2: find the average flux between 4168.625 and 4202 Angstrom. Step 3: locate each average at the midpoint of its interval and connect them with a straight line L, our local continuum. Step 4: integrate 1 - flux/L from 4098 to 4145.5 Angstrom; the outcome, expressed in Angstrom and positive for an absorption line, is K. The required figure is 5.1 Angstrom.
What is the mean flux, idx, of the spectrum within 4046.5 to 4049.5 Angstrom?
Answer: 8.86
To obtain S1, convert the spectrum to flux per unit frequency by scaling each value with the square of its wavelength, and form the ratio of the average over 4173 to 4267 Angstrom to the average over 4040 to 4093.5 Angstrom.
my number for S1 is 1.1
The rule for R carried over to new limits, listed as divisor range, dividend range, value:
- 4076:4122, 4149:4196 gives 1.16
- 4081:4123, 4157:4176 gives 1.17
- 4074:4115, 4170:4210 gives 1.21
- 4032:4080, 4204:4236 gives 1.11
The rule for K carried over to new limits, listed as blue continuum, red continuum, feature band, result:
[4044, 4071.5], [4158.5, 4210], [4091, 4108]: 3.22 Angstrom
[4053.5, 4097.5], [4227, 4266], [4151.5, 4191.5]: 0.71 Angstrom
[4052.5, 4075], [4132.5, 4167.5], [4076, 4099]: 1.21 Angstrom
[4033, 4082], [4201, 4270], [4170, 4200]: 0.91 Angstrom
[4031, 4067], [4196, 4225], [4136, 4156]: 0.69 Angstrom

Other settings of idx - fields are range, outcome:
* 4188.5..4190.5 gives 8.8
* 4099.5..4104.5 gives 5.92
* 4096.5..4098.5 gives 5.93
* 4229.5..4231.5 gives 9.75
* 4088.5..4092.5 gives 7.76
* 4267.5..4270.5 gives 7.98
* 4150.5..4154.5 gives 7.71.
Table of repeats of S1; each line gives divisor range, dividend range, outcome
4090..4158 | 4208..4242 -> 1.17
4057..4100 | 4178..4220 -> 1.17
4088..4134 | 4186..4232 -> 1.25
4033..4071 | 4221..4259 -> 1.12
